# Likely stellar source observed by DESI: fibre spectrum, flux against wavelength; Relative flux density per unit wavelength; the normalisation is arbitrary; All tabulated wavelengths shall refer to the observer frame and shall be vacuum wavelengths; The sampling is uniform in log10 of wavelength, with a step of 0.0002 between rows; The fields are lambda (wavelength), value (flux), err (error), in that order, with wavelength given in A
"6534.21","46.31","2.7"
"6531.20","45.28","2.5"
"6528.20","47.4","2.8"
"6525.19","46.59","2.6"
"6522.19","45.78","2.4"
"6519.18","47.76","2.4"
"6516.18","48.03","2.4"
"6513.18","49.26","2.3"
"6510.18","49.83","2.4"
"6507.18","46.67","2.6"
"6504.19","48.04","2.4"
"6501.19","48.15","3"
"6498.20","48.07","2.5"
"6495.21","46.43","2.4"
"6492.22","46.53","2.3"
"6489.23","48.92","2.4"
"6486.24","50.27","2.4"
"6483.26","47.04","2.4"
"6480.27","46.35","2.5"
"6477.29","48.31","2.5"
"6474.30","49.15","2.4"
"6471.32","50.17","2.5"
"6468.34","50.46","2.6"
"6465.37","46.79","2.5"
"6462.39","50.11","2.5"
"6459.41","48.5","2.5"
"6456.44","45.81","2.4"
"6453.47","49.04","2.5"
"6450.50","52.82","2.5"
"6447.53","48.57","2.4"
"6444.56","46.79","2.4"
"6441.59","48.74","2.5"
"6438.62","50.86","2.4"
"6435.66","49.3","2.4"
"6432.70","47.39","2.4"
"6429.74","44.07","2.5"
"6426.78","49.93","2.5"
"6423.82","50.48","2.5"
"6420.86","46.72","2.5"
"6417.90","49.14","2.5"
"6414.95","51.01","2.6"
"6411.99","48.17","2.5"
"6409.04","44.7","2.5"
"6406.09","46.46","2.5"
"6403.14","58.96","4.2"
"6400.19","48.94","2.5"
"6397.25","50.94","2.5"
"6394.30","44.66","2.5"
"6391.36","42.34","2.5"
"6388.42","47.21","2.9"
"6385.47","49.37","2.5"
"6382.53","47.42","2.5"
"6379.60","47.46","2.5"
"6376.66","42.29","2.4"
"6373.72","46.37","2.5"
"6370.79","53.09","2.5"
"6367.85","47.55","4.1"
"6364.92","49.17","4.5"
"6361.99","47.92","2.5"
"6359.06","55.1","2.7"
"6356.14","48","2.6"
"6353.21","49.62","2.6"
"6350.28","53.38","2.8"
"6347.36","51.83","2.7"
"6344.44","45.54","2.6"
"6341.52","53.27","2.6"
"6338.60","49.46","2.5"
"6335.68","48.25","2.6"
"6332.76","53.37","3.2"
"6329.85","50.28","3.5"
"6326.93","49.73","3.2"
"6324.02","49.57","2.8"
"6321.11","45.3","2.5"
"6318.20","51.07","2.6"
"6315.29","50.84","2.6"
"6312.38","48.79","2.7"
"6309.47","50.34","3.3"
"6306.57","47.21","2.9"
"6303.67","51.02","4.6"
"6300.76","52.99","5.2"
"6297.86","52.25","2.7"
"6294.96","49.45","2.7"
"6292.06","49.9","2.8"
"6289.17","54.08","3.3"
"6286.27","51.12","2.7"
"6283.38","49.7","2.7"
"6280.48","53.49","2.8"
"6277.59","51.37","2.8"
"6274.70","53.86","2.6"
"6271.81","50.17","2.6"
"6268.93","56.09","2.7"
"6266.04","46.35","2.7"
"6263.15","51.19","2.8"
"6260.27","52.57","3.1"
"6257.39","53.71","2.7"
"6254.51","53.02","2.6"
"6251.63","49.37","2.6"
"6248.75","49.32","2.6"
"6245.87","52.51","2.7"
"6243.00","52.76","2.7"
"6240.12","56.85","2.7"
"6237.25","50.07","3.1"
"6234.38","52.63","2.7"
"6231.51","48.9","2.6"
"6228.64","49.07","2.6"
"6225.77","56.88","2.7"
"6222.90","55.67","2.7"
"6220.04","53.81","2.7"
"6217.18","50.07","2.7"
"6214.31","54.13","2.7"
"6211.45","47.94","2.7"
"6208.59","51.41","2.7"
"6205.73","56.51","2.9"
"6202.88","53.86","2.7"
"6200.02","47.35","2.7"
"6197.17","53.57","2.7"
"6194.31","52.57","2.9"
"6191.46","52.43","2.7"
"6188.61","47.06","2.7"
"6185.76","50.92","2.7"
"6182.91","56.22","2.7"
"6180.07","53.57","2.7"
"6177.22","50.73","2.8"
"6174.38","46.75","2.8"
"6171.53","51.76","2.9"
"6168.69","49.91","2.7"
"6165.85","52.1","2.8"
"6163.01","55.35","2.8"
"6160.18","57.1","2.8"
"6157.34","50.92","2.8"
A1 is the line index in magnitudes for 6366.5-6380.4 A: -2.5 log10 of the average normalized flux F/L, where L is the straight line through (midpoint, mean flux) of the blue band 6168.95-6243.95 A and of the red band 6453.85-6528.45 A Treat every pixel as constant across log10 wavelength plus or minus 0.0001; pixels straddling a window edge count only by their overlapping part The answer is 0.05 mag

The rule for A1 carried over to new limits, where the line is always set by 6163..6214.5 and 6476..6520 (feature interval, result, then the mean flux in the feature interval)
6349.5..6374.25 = -0.01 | 50.1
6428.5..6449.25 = 0.01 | 48.1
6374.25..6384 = 0.08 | 45.8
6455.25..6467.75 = 0.01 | 48.1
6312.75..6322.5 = 0.02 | 49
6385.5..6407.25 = 0.01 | 48.6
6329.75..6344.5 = -0.01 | 50.4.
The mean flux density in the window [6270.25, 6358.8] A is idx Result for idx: 50.6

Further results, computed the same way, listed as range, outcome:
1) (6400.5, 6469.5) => 48.9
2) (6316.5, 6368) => 50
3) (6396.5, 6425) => 49.5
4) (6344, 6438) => 48.6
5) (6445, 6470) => 48.9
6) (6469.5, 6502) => 48.1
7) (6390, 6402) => 47.1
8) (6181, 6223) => 52.2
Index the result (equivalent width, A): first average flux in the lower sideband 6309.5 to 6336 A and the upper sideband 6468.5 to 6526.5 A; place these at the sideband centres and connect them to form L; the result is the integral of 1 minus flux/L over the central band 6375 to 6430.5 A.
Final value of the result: 1.15 A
